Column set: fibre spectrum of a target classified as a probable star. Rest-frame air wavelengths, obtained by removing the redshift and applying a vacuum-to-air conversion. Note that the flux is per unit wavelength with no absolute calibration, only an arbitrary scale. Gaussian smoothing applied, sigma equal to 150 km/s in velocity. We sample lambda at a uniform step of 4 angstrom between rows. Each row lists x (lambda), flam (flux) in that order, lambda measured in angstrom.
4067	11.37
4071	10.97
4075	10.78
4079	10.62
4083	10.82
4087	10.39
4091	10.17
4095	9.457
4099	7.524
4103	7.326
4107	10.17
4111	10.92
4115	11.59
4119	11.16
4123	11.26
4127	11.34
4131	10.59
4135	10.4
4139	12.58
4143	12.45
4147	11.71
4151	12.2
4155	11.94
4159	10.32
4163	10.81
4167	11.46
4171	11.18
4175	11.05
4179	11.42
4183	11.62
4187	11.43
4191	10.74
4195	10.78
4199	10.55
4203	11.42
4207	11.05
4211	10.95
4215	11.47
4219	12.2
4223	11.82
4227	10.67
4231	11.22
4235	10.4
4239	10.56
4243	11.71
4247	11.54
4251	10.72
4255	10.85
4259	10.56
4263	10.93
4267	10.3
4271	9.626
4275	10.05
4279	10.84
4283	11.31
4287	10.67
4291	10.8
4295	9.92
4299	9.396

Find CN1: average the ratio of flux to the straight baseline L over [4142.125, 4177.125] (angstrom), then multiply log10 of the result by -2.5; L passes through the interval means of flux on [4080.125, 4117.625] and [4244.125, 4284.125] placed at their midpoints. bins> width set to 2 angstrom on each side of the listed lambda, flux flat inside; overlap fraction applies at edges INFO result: -0.13 mag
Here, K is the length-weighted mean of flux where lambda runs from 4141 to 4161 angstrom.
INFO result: 11.7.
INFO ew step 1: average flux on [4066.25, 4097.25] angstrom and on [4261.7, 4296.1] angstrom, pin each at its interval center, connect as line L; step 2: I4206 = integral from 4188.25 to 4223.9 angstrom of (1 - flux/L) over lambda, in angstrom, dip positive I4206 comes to -2.4 angstrom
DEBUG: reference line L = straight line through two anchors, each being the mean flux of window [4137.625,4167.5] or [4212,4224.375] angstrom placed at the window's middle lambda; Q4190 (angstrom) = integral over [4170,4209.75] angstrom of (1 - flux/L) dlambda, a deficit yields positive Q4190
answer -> 2.0 angstrom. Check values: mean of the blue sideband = 11.7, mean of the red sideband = 11.8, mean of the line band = 11.1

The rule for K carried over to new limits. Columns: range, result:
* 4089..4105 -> 8.62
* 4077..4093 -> 10.5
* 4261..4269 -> 10.6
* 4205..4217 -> 11.2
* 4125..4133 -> 11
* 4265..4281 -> 10.2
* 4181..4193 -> 11.3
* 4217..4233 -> 11.5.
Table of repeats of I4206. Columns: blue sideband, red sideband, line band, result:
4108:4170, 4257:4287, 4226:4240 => 0.06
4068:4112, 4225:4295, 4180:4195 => -1.19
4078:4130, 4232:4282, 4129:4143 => -1.43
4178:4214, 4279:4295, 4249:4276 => 1.06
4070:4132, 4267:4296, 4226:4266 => -1.81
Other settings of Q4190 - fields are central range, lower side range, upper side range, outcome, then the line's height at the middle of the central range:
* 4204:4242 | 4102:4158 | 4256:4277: -2.1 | 10.6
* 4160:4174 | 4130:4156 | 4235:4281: 0.5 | 11.5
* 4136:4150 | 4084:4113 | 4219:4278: -3.2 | 9.87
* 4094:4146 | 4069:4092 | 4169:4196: 1.4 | 10.9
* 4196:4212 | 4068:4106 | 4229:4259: -0.4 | 10.7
